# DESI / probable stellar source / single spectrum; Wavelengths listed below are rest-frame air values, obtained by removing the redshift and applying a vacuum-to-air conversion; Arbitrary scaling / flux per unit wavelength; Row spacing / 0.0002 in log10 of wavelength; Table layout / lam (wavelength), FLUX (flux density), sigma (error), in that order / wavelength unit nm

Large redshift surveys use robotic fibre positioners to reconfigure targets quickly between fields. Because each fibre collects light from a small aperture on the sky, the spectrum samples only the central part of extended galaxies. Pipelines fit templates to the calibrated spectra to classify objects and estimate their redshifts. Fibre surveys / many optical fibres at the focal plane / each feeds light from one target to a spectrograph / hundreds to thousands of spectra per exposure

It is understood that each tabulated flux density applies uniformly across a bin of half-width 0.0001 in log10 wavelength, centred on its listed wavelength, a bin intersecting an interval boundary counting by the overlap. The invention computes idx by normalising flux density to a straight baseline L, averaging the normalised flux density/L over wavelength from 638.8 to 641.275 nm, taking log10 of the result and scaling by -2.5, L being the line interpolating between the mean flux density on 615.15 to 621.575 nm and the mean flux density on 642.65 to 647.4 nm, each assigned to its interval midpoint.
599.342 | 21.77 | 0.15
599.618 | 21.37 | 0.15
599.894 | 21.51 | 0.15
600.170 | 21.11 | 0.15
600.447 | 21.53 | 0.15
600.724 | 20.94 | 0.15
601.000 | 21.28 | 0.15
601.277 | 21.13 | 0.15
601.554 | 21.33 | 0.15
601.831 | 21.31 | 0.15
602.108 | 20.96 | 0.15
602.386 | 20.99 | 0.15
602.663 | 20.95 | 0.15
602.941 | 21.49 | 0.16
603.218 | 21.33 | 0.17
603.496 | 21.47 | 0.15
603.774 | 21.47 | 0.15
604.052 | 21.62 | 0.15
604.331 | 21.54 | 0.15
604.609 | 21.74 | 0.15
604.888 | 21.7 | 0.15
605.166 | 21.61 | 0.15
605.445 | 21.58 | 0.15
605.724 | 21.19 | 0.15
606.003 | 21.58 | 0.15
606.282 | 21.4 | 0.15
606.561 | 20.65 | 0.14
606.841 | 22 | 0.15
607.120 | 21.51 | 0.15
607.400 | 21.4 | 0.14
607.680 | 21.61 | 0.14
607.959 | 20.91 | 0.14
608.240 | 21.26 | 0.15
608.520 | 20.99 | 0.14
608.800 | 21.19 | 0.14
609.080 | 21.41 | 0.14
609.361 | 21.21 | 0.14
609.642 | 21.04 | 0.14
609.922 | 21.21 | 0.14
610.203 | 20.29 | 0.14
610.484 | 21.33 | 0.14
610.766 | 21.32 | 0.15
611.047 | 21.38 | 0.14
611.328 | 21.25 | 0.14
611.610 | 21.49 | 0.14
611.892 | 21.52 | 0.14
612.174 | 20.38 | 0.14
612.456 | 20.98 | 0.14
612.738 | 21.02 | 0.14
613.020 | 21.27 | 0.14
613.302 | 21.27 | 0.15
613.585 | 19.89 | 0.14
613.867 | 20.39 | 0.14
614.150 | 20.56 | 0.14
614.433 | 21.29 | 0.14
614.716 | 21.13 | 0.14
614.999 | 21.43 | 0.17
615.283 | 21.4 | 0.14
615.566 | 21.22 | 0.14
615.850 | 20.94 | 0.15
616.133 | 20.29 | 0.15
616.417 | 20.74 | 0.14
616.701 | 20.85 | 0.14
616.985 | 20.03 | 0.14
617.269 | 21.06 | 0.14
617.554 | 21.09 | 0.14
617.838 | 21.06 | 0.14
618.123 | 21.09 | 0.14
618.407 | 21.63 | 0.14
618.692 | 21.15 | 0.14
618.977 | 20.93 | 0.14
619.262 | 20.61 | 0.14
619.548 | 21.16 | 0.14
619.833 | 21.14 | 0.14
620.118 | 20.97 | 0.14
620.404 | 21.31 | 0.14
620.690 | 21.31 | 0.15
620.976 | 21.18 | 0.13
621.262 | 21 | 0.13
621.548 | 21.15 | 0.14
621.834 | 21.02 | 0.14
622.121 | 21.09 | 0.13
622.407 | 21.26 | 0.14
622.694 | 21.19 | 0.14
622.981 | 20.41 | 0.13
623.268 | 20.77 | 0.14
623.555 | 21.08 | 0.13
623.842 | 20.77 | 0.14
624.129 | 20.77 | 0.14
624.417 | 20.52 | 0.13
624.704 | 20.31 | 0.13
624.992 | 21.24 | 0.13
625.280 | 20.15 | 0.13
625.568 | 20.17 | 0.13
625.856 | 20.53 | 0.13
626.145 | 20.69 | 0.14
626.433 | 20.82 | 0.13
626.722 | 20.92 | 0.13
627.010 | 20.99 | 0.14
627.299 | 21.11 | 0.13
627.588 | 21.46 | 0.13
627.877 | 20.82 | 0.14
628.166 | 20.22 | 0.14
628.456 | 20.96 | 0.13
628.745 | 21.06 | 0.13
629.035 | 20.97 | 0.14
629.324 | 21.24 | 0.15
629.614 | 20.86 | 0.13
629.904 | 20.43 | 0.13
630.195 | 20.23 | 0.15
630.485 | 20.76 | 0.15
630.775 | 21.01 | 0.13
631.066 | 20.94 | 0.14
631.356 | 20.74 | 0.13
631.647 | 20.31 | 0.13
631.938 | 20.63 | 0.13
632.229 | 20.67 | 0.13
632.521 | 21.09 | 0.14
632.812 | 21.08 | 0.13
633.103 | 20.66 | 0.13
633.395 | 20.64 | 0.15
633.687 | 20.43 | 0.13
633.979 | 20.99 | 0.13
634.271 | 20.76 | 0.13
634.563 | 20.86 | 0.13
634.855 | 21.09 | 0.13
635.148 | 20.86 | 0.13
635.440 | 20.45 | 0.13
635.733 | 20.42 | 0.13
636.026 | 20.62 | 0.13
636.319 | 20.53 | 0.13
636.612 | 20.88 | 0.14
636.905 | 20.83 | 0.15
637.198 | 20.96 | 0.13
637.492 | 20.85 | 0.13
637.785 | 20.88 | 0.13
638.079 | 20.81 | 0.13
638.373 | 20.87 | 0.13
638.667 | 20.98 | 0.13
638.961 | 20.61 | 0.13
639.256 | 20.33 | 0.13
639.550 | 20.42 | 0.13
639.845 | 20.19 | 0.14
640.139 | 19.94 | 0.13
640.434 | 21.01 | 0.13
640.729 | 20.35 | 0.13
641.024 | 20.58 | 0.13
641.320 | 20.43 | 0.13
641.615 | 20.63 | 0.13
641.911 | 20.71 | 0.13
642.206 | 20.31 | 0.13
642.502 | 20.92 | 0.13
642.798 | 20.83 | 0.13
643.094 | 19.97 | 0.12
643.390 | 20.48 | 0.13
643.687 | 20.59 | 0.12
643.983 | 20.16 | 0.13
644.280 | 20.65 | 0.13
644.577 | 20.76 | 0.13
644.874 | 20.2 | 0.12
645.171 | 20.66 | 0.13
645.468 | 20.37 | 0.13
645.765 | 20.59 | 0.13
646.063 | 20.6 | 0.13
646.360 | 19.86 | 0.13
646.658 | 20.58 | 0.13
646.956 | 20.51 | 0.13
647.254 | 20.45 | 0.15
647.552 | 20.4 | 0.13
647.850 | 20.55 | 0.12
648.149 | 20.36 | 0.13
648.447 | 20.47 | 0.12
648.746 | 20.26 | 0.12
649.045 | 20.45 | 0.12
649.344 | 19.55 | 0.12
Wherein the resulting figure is 0.01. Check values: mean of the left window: 21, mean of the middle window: 20.4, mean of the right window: 20.5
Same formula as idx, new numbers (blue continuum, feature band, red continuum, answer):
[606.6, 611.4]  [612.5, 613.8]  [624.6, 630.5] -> 0.014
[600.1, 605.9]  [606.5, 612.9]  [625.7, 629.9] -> 0.001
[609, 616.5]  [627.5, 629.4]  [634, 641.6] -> -0.007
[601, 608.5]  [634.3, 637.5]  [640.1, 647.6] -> -0.005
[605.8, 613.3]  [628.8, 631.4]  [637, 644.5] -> -0.001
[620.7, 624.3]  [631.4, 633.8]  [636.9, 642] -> 0.004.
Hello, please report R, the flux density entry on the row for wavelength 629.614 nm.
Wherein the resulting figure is 20.86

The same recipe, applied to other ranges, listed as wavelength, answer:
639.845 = 20.19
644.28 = 20.65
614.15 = 20.56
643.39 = 20.48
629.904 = 20.43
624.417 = 20.52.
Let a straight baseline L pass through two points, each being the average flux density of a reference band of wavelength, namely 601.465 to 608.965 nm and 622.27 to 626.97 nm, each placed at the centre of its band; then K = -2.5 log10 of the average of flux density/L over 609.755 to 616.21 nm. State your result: 0.00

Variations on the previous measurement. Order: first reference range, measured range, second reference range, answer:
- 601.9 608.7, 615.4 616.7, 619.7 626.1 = 0.013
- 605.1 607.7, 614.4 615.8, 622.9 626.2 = -0.011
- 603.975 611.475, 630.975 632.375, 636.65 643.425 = 0.008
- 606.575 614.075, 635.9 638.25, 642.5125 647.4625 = -0.010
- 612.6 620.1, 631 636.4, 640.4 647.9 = -0.003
